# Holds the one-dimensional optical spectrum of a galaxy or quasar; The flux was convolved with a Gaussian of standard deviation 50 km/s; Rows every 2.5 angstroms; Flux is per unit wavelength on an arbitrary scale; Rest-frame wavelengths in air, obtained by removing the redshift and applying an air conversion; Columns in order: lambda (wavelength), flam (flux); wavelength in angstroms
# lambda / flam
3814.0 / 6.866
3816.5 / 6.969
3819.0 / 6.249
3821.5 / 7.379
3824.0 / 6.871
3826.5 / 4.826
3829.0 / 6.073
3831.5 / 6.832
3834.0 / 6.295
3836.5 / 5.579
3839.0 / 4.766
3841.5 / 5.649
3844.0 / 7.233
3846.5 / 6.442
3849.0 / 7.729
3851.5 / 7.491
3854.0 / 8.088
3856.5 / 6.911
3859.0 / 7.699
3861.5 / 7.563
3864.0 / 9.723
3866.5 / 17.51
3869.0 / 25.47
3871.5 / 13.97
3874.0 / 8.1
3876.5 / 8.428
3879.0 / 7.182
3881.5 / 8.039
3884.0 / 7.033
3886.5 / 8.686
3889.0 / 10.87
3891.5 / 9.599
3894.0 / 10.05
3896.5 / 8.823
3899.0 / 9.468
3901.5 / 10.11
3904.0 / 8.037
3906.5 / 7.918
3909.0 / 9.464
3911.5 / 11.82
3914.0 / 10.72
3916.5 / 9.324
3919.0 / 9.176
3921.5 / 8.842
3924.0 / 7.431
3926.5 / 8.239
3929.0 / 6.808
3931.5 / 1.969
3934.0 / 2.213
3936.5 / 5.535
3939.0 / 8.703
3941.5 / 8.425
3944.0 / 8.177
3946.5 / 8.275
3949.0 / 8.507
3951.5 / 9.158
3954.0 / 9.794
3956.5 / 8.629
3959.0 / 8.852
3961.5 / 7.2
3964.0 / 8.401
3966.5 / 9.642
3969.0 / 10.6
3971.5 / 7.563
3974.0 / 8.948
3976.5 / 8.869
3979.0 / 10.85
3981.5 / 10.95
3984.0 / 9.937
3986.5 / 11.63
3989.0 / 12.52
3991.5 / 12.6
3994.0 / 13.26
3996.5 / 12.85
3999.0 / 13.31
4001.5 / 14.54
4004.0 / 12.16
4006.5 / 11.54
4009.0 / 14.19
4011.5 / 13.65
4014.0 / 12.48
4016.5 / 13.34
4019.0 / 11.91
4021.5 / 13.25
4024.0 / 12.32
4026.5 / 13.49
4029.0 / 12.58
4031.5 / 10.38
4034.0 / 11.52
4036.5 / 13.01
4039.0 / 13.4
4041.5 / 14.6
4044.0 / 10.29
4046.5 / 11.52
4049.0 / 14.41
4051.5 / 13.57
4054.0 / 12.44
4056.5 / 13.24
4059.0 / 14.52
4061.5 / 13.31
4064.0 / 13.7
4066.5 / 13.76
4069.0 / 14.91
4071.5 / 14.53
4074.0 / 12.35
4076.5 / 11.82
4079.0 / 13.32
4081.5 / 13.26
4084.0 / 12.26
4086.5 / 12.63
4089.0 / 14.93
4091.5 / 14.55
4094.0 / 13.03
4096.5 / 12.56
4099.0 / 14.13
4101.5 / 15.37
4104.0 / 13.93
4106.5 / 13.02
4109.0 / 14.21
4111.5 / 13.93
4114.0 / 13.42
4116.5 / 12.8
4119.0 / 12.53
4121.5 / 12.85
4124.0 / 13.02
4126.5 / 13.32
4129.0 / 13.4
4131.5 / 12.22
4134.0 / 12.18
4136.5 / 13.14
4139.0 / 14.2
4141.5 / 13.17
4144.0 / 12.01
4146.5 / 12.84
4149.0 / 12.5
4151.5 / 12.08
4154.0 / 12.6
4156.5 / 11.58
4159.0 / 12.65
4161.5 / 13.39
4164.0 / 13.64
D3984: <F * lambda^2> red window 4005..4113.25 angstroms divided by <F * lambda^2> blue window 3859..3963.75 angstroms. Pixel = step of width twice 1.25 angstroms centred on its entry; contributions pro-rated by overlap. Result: 1.57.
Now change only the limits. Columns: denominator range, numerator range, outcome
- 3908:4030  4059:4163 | 1.40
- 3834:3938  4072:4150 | 1.71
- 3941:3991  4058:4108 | 1.53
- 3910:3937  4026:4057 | 1.78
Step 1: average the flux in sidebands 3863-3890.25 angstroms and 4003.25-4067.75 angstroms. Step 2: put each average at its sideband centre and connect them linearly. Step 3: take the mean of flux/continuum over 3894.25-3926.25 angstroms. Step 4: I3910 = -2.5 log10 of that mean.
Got 0.25 mag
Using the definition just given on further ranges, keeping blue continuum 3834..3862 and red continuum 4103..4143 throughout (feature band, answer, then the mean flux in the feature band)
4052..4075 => -0.157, 13.7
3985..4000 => -0.237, 12.6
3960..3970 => 0.071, 8.92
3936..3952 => 0.107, 8.18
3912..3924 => -0.126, 9.44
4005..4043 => -0.172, 12.8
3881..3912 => -0.161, 9.19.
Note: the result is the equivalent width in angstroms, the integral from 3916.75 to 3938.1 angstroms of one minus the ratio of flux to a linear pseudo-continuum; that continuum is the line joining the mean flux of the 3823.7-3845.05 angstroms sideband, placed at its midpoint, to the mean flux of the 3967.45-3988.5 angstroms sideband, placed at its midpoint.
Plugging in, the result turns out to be 5.2 angstroms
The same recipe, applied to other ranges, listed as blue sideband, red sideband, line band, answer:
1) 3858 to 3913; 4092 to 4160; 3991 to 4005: -1.9 angstroms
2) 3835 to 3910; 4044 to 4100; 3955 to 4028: 2.0 angstroms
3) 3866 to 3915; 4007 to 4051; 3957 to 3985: 6.1 angstroms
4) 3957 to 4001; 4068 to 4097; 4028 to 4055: -0.6 angstroms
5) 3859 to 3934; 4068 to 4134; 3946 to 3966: 3.7 angstroms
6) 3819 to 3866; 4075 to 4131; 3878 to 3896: -1.6 angstroms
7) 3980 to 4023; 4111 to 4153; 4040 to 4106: -3.4 angstroms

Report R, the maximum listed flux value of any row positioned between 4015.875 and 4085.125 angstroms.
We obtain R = 14.91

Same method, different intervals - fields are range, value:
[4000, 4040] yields 14.54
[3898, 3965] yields 11.82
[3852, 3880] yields 25.47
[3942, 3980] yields 10.85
